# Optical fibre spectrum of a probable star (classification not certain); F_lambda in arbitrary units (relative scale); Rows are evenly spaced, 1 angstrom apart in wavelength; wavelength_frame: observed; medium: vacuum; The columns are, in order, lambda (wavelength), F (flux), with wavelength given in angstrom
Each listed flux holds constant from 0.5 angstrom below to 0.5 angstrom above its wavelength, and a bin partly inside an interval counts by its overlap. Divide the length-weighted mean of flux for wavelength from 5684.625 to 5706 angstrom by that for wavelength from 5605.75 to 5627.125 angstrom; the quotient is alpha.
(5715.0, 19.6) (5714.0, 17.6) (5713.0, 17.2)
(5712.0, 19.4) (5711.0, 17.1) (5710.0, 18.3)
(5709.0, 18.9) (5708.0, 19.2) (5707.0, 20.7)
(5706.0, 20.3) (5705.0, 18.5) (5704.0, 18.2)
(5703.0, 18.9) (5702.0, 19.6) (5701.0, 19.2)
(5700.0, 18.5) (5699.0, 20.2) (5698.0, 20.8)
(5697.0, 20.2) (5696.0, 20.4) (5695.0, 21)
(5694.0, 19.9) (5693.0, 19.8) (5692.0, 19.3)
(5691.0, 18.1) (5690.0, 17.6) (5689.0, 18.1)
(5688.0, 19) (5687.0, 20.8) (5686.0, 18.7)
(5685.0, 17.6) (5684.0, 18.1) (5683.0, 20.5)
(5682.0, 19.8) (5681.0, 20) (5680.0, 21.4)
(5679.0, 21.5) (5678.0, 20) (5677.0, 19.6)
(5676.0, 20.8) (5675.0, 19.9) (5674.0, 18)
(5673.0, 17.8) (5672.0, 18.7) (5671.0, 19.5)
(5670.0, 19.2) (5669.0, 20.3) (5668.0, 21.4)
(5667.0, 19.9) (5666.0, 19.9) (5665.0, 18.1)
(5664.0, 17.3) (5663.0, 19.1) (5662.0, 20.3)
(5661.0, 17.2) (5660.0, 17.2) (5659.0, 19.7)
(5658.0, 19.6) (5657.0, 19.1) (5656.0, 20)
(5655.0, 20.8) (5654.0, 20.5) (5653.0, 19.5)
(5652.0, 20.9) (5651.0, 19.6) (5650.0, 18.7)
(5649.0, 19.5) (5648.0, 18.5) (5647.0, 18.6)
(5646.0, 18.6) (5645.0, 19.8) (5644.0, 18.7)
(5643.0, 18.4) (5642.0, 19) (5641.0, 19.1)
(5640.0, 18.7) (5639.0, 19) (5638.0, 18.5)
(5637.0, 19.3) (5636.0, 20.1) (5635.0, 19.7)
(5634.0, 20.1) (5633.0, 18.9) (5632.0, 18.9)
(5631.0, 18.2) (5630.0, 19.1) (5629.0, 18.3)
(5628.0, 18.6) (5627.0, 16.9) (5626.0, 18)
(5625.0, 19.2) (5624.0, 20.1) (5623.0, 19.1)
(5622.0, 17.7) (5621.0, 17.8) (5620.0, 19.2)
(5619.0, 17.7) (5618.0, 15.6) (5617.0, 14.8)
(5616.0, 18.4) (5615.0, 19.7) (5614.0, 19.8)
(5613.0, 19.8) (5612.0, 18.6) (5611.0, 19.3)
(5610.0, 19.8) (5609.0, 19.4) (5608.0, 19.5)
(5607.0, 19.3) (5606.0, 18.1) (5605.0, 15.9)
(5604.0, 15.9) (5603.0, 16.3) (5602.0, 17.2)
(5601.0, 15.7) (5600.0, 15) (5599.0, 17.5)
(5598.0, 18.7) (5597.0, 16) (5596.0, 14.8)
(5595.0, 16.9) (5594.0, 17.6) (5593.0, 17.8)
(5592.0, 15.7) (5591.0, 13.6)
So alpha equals 1.0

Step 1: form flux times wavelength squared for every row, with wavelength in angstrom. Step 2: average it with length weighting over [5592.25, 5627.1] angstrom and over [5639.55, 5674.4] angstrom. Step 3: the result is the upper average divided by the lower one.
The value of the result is 1.1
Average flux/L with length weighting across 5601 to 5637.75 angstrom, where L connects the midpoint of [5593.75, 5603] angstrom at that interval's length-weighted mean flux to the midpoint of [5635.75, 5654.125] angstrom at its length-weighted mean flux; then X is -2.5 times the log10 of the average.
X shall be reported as -0.04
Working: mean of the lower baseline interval 16.6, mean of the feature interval 18.4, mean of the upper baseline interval 19.2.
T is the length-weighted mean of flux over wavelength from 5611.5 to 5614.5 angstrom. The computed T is 19.4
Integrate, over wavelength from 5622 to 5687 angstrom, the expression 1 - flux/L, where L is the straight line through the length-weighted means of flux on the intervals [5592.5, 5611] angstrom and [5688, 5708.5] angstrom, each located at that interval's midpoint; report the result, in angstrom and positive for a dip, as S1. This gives -2.7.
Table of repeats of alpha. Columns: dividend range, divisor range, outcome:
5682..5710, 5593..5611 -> 1.11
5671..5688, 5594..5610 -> 1.14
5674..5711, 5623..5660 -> 1.02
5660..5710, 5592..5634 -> 1.08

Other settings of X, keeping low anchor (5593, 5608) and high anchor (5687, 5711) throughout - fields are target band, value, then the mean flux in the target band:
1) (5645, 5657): -0.081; 19.6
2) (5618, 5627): -0.054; 18.3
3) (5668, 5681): -0.061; 19.8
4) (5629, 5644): -0.074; 19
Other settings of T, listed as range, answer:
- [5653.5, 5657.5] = 20.1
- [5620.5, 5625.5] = 18.8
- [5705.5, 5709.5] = 19.8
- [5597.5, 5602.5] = 16.8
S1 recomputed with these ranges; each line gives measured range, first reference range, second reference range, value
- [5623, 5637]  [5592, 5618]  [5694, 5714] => -0.7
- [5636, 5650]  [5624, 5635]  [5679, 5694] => 0.0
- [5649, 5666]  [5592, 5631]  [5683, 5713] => -0.6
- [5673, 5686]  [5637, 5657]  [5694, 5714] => -0.3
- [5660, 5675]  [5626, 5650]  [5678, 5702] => 0.2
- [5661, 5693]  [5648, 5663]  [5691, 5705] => 0.3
